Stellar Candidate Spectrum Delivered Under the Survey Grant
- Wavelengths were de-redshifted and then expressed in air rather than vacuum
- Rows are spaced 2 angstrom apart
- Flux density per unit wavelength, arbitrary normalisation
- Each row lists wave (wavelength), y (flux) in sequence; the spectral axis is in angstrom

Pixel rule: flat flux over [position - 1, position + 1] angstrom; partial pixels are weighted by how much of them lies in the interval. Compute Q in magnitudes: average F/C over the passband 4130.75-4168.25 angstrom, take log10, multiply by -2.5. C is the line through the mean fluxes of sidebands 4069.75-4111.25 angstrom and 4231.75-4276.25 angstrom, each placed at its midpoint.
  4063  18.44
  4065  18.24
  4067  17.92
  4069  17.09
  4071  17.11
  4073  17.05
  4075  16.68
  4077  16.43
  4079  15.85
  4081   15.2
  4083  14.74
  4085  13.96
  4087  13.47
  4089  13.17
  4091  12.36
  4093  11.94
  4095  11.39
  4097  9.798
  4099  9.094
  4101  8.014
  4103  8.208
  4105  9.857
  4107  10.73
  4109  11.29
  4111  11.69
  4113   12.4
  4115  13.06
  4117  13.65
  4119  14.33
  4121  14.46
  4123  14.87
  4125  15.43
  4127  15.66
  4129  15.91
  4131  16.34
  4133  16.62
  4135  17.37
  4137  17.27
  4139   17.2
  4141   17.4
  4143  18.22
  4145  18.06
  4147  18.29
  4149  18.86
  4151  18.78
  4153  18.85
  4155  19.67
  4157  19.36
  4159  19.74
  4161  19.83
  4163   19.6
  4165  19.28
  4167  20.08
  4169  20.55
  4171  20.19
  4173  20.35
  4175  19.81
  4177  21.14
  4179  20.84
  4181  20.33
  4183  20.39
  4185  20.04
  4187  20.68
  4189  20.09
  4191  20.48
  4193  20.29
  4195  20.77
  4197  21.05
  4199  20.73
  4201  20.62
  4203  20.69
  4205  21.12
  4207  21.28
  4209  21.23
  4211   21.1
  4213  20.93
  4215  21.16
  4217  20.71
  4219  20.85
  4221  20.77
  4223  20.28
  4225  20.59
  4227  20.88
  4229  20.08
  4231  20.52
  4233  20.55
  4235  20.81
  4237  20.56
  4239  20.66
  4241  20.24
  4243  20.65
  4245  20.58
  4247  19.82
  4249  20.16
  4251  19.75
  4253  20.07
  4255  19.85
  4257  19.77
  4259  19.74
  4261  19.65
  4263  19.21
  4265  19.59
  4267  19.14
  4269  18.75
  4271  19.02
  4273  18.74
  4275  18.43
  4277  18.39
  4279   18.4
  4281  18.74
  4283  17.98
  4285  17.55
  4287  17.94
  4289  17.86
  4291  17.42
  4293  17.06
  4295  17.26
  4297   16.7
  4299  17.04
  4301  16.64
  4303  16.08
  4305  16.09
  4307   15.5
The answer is -0.20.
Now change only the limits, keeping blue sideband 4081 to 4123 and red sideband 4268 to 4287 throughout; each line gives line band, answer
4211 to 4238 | -0.25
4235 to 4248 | -0.19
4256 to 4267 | -0.10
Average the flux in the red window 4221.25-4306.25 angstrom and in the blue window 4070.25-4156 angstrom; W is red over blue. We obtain 1.3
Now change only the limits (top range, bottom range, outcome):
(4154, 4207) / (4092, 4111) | 2.01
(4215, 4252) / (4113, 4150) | 1.27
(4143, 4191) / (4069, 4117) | 1.54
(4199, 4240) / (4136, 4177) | 1.09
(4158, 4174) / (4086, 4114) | 1.82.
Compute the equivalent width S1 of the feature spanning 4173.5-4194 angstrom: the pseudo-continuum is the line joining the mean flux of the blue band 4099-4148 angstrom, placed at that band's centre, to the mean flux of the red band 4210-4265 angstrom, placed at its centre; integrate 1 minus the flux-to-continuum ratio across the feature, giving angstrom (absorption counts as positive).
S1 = -3.40 angstrom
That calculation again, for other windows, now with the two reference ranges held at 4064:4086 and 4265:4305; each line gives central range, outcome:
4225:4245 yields -3.49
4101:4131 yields 6.78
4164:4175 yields -1.95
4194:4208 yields -2.94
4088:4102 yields 4.83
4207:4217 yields -2.16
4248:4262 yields -1.76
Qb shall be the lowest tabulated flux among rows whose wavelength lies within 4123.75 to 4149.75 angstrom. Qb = 15.43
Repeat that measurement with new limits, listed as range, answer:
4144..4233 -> 18.06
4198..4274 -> 18.74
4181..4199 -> 20.04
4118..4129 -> 14.33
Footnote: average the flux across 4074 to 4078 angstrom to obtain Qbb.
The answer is 16.6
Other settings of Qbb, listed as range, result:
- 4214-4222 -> 20.9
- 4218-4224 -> 20.6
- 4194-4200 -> 20.8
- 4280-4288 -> 18.1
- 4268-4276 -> 18.7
